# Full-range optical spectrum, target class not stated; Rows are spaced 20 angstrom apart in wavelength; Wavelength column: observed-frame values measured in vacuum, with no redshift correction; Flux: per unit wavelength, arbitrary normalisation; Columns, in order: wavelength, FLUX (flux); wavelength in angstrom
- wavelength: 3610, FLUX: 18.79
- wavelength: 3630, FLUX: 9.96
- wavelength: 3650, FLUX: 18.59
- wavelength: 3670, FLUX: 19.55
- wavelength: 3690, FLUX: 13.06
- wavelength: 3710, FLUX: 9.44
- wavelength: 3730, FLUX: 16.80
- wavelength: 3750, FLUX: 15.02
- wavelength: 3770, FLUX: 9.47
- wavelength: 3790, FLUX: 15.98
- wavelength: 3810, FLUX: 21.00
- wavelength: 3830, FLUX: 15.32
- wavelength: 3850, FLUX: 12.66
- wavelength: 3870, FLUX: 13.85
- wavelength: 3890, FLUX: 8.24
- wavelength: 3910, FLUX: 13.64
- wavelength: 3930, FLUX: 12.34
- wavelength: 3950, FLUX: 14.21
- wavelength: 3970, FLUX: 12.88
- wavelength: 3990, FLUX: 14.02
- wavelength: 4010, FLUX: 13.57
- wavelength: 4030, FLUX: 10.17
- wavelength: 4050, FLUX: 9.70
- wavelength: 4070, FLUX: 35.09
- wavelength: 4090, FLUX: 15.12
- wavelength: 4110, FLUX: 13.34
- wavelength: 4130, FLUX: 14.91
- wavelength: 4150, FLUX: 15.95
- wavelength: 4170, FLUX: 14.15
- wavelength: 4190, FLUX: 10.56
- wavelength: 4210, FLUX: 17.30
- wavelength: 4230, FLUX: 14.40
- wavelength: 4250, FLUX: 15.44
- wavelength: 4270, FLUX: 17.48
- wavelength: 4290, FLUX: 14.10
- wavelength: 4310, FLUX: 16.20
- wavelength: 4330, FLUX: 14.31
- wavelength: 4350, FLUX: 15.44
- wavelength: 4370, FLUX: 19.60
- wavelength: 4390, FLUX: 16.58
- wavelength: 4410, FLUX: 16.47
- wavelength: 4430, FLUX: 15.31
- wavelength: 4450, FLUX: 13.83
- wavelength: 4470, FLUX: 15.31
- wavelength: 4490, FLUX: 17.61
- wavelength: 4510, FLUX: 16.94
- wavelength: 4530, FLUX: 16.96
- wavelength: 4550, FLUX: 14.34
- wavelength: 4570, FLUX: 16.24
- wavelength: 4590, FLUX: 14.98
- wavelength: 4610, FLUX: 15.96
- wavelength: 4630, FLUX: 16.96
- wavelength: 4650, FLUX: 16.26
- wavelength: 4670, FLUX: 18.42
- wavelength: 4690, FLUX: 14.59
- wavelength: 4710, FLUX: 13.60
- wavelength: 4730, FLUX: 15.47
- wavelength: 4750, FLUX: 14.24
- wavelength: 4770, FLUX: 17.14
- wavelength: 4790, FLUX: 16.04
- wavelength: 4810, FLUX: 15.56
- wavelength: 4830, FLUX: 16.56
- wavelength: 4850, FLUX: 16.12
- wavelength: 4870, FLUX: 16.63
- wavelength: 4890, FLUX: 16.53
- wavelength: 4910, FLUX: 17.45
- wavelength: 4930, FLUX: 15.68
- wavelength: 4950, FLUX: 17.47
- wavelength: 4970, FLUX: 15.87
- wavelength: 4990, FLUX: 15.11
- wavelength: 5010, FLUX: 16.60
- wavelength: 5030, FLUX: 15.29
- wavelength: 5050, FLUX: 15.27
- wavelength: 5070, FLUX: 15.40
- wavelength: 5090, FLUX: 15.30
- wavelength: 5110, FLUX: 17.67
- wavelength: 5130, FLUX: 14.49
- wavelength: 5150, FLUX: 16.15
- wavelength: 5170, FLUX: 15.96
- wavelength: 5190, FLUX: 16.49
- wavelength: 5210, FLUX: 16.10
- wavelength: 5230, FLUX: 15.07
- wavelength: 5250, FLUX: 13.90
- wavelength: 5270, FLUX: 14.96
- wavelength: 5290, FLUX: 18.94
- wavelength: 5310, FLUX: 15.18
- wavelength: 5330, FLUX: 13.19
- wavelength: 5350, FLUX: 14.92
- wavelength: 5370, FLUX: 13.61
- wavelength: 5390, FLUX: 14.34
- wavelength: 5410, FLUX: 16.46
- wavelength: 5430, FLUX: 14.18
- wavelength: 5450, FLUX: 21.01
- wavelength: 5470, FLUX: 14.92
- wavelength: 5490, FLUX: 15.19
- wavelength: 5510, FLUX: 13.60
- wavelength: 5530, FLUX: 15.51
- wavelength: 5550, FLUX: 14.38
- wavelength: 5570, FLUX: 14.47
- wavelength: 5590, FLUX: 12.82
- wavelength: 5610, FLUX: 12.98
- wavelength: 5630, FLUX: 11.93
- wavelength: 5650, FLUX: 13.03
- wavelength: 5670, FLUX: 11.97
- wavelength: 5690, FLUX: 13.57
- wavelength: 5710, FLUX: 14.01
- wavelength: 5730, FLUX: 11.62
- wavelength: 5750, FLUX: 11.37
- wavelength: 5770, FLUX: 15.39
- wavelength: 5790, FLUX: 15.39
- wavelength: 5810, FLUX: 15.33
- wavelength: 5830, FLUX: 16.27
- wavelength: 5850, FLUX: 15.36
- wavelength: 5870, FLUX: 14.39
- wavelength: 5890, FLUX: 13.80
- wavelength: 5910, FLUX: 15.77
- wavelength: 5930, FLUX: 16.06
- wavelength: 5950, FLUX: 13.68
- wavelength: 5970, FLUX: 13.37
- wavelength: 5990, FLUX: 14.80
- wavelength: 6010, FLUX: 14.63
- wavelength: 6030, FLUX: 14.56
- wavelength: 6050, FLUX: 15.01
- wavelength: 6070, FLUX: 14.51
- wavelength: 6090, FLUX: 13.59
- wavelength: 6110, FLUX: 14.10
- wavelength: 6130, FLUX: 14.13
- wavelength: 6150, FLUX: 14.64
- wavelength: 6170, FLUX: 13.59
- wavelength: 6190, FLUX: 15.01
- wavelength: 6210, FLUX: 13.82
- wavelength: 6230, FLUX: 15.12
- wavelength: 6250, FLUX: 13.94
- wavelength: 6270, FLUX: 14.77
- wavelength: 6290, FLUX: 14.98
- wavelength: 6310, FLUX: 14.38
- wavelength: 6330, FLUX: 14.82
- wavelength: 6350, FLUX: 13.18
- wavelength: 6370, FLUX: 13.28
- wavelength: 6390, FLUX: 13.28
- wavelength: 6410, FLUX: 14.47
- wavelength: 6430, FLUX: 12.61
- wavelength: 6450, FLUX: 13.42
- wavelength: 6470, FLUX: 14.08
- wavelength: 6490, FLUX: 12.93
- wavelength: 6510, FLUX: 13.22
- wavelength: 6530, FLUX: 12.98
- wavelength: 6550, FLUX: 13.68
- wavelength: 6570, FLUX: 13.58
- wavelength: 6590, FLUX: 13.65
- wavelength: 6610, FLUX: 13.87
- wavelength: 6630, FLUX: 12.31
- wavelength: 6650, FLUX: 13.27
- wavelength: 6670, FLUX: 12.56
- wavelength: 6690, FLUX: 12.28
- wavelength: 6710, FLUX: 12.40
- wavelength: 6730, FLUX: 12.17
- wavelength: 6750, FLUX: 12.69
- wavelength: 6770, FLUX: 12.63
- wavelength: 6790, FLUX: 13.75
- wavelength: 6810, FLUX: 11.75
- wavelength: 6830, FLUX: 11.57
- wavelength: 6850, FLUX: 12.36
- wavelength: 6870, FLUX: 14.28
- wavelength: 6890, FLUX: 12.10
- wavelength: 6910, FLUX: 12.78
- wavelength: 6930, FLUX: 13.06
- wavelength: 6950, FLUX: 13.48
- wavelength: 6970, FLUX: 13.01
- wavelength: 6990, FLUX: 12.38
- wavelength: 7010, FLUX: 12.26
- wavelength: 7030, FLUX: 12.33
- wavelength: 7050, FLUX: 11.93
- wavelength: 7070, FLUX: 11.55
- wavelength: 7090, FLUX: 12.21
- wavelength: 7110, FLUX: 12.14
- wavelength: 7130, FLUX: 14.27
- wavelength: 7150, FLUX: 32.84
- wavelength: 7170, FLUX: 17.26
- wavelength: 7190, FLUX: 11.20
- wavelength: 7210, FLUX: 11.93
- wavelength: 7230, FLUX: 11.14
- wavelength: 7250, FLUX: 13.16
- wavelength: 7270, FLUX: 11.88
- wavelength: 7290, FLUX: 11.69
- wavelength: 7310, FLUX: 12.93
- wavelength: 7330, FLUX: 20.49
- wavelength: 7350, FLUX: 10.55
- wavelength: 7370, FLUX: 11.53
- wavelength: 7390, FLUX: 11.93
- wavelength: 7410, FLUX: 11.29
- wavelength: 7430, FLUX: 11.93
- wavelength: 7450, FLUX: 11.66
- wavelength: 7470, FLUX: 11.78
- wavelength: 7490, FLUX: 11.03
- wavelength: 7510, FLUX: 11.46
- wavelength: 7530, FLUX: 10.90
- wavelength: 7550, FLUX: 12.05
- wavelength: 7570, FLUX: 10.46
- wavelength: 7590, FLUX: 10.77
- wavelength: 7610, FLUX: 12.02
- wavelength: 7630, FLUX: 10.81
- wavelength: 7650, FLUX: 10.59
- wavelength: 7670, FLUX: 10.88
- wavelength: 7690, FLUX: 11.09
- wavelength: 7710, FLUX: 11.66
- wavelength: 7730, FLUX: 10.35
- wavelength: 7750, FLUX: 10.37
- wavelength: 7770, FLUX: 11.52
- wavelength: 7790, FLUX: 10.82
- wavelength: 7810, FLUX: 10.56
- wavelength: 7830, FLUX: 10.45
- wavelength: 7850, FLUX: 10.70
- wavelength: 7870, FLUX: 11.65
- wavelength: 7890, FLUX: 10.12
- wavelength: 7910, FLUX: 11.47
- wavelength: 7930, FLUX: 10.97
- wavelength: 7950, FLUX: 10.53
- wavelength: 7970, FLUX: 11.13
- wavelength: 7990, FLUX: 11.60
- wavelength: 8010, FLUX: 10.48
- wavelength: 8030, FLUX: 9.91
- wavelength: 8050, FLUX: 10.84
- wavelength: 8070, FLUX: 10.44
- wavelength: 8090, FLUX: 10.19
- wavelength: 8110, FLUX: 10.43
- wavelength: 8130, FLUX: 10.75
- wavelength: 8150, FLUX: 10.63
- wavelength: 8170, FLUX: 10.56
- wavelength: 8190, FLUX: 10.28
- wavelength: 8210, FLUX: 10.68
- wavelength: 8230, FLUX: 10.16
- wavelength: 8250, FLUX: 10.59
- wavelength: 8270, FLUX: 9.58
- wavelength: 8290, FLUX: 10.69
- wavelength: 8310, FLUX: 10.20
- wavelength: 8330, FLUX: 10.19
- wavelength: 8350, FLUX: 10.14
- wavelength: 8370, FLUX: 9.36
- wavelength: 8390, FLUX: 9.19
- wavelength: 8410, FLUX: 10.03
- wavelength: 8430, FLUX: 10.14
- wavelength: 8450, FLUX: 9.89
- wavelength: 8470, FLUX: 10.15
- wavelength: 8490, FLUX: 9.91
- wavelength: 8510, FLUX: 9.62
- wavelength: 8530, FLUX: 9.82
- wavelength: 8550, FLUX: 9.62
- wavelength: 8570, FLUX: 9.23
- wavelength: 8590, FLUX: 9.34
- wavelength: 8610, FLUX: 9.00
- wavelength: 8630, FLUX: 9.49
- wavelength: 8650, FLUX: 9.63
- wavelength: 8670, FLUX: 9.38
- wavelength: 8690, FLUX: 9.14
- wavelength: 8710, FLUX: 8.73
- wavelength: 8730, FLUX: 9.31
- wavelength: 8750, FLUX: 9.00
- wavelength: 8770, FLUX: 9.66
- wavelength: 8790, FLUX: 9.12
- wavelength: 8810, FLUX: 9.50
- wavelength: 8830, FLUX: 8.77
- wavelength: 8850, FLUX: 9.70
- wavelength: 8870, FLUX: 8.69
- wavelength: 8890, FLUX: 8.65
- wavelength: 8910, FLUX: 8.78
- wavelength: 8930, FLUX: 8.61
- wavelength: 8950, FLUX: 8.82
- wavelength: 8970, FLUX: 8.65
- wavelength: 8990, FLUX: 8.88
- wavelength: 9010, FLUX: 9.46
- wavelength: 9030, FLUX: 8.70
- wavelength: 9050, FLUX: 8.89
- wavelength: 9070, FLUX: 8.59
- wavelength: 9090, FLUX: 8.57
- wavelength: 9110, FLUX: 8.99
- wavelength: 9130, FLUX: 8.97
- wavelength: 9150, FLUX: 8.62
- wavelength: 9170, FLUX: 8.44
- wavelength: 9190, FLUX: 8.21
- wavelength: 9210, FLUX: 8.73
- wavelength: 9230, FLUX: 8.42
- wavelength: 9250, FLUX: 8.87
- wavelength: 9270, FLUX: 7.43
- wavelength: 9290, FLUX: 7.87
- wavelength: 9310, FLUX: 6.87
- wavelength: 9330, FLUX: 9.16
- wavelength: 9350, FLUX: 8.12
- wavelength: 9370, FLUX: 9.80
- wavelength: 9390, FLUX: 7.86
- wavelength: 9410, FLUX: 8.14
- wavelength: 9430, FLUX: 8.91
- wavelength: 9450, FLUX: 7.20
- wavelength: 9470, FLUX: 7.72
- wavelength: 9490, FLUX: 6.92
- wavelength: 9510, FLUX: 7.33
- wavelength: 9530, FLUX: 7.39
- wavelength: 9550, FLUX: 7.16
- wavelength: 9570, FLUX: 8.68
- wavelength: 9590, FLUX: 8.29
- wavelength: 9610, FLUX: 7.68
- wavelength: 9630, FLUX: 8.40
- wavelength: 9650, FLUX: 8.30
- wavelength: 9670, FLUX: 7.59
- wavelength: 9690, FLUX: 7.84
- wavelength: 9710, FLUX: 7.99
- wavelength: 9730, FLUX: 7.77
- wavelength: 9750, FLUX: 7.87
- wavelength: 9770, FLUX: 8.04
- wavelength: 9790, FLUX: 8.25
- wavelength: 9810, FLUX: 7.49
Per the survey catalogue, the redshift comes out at 0.09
